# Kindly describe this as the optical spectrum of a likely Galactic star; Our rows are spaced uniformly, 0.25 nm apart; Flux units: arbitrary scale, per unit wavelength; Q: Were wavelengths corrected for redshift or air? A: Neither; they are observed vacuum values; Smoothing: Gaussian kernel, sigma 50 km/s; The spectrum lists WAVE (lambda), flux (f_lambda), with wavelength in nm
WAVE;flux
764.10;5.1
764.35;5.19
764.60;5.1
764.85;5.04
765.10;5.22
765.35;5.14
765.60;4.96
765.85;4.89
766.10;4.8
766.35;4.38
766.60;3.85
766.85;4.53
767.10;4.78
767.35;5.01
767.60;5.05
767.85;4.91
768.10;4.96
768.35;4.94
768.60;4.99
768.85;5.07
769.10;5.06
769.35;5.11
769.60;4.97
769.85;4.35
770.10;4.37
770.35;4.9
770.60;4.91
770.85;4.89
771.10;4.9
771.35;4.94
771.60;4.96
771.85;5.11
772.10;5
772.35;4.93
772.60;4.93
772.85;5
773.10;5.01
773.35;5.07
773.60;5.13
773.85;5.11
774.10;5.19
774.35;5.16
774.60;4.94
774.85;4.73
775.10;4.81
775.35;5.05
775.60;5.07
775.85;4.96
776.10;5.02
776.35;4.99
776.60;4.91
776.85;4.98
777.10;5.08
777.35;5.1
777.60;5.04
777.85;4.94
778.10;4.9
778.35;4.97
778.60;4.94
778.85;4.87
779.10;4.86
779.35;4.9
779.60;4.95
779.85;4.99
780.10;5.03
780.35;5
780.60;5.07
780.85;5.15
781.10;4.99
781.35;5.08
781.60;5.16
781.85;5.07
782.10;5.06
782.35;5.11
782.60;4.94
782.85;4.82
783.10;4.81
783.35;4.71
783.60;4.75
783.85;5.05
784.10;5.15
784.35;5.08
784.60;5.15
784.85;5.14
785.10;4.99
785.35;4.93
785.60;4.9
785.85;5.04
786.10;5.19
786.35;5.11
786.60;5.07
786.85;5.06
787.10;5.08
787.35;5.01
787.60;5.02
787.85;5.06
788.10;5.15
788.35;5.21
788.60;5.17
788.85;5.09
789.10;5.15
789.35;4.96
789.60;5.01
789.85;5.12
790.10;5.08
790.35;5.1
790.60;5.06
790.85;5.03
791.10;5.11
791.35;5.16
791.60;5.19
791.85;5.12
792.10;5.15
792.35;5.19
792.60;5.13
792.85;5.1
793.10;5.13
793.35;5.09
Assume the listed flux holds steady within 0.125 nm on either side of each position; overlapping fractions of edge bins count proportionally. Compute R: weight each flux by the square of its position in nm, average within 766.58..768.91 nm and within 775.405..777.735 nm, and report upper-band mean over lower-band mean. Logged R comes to 1.06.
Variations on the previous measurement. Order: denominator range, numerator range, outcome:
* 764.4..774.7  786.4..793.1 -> 1.09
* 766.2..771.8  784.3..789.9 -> 1.10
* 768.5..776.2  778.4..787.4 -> 1.04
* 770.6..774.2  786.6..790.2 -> 1.06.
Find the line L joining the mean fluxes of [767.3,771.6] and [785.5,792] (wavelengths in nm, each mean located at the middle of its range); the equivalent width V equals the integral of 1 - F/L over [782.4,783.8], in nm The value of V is 0.05 nm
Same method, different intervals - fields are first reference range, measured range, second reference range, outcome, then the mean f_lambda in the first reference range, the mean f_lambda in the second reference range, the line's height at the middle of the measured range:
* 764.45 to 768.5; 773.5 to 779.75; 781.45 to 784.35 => -0.07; 4.85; 4.97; 4.93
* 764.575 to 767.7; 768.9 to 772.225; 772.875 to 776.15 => 0.02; 4.82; 5.02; 4.92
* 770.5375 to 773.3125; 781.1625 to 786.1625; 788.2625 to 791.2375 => 0.04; 4.97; 5.09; 5.05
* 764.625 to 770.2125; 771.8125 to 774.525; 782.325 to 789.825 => -0.09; 4.84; 5.03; 4.9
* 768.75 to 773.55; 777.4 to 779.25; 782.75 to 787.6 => 0.01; 4.92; 5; 4.96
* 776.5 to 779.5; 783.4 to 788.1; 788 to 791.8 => 0.01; 4.96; 5.11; 5.05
